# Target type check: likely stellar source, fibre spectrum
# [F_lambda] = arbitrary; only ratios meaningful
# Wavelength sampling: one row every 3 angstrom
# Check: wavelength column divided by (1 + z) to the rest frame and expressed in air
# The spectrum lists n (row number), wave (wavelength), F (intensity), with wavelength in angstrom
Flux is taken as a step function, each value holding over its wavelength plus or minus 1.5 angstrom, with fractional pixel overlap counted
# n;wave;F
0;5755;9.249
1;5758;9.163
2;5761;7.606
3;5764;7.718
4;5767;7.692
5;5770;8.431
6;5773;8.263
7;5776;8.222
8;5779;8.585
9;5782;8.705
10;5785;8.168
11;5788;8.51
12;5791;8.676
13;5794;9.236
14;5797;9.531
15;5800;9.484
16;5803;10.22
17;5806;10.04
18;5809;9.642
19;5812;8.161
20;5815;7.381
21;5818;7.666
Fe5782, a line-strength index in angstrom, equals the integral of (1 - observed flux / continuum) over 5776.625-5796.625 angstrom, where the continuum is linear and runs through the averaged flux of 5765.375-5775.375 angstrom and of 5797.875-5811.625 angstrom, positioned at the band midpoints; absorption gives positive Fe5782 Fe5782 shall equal 0.4 angstrom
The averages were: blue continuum 8.13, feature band 8.68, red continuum 9.69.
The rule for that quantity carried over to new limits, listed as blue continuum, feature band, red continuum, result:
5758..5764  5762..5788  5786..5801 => 0.7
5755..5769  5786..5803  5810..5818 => -2.5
